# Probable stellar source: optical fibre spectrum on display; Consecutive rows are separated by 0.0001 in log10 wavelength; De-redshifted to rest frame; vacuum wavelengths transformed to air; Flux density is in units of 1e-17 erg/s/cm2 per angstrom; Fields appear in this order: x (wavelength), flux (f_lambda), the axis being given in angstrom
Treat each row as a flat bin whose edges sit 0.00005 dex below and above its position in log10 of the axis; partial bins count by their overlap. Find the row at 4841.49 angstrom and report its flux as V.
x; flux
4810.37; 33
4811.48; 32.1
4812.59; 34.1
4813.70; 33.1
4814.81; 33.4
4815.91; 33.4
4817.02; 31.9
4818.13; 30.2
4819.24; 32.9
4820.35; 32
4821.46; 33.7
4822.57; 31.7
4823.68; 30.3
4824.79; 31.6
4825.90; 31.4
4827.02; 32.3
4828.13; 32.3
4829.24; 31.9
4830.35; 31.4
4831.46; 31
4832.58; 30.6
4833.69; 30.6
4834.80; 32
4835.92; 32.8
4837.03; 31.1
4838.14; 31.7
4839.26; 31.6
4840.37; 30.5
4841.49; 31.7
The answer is 31.7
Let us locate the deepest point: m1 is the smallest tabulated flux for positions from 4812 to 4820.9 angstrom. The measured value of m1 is 30.2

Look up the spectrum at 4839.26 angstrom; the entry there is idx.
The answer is 31.6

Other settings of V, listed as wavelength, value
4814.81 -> 33.4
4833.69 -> 30.6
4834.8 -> 32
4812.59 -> 34.1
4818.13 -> 30.2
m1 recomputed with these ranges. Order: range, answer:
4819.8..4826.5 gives 30.3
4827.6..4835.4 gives 30.6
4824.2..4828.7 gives 31.4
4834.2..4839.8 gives 31.1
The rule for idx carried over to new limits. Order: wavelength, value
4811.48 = 32.1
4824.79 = 31.6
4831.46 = 31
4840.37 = 30.5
